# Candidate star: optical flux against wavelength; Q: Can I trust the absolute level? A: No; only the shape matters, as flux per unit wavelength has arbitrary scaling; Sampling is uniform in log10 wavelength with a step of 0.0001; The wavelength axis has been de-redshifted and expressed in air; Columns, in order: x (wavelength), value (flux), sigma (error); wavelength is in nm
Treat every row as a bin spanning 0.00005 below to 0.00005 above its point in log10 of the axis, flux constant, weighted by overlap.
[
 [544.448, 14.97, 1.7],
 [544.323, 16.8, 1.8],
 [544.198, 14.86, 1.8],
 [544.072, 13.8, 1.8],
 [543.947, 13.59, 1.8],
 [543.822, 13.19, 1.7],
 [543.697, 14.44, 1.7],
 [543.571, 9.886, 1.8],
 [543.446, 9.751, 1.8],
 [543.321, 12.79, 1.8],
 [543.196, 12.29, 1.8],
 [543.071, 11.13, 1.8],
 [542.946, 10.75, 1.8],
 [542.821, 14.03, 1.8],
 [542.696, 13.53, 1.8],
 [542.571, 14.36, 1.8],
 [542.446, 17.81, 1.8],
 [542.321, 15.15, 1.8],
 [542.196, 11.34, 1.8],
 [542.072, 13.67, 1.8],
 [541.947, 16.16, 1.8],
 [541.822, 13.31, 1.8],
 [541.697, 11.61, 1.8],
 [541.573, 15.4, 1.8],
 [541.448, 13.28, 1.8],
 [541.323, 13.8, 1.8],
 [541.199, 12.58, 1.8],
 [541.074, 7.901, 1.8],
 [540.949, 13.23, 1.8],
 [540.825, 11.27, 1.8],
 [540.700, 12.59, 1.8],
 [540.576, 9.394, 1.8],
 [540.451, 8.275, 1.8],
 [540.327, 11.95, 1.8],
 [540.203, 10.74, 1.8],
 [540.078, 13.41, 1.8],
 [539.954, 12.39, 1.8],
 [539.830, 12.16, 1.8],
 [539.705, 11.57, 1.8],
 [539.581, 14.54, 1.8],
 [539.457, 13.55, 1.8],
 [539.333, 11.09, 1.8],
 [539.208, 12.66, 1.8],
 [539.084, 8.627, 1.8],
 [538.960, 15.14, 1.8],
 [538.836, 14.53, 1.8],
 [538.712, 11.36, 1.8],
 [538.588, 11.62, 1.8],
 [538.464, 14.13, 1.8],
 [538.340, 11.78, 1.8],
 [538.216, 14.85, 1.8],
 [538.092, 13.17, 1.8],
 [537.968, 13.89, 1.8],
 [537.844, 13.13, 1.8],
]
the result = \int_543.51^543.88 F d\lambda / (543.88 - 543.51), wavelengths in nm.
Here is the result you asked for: 12.5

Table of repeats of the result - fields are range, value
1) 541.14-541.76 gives 13.3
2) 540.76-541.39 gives 11.8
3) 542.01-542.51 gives 14.5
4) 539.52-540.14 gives 12.8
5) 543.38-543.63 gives 9.87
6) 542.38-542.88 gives 14.9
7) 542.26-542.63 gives 15.8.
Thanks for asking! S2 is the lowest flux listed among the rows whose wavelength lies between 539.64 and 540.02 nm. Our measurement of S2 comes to 11.57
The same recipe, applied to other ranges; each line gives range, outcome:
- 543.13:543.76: 9.751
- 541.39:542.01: 11.61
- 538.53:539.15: 8.627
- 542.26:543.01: 10.75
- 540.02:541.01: 8.275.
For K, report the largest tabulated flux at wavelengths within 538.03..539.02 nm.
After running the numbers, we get 15.14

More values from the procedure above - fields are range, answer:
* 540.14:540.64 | 11.95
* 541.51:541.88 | 15.4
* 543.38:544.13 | 14.44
